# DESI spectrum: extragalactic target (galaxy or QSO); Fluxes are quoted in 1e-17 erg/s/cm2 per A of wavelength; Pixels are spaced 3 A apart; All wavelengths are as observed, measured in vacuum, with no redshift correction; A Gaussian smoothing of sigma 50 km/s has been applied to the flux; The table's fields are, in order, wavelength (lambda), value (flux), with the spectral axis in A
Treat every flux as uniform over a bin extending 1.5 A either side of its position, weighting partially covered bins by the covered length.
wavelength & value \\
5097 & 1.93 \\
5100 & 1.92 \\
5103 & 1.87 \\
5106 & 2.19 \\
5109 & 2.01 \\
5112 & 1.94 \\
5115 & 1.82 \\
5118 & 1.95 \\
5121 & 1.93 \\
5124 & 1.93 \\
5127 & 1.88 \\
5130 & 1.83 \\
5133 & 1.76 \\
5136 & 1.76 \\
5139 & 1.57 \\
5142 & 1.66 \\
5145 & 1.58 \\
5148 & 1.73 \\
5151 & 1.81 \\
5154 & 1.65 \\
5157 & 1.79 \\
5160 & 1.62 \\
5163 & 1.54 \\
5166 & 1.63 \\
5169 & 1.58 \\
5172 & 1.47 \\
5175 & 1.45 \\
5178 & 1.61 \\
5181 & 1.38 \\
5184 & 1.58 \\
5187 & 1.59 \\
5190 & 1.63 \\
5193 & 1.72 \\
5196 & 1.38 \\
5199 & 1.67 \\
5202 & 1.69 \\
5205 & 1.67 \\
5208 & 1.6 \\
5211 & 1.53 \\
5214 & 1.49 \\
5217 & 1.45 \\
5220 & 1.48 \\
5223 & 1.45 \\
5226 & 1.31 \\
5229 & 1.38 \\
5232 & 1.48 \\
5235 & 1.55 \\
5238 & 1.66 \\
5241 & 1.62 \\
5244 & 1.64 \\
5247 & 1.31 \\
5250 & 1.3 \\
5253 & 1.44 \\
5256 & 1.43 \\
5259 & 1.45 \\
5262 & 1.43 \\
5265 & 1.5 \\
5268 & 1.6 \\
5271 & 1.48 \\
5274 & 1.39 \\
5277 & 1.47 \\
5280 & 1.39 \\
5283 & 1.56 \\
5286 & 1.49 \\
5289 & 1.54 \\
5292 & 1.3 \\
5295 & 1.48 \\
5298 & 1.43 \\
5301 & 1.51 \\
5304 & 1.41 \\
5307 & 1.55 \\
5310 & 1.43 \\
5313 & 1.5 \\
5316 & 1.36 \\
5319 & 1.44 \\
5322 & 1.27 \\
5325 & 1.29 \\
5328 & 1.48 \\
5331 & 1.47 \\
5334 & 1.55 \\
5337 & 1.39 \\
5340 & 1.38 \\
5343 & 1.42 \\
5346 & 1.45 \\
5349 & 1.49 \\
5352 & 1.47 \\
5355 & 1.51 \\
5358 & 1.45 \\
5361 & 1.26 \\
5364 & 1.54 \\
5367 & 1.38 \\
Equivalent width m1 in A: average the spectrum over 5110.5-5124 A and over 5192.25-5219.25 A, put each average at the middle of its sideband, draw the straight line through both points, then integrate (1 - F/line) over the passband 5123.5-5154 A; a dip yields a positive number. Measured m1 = 1.5 A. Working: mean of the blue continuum 1.91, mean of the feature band 1.74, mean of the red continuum 1.57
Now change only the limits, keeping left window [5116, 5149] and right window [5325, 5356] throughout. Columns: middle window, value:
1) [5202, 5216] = 0.67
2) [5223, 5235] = 1.55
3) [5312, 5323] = 0.70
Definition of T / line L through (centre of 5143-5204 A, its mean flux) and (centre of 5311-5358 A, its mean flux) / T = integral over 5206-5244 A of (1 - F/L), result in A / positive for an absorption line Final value 1.04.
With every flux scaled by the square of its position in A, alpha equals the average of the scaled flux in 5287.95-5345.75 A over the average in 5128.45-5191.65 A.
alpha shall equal 0.93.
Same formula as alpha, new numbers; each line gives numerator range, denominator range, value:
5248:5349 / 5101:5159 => 0.84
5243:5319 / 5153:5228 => 0.97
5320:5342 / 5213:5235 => 1.02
